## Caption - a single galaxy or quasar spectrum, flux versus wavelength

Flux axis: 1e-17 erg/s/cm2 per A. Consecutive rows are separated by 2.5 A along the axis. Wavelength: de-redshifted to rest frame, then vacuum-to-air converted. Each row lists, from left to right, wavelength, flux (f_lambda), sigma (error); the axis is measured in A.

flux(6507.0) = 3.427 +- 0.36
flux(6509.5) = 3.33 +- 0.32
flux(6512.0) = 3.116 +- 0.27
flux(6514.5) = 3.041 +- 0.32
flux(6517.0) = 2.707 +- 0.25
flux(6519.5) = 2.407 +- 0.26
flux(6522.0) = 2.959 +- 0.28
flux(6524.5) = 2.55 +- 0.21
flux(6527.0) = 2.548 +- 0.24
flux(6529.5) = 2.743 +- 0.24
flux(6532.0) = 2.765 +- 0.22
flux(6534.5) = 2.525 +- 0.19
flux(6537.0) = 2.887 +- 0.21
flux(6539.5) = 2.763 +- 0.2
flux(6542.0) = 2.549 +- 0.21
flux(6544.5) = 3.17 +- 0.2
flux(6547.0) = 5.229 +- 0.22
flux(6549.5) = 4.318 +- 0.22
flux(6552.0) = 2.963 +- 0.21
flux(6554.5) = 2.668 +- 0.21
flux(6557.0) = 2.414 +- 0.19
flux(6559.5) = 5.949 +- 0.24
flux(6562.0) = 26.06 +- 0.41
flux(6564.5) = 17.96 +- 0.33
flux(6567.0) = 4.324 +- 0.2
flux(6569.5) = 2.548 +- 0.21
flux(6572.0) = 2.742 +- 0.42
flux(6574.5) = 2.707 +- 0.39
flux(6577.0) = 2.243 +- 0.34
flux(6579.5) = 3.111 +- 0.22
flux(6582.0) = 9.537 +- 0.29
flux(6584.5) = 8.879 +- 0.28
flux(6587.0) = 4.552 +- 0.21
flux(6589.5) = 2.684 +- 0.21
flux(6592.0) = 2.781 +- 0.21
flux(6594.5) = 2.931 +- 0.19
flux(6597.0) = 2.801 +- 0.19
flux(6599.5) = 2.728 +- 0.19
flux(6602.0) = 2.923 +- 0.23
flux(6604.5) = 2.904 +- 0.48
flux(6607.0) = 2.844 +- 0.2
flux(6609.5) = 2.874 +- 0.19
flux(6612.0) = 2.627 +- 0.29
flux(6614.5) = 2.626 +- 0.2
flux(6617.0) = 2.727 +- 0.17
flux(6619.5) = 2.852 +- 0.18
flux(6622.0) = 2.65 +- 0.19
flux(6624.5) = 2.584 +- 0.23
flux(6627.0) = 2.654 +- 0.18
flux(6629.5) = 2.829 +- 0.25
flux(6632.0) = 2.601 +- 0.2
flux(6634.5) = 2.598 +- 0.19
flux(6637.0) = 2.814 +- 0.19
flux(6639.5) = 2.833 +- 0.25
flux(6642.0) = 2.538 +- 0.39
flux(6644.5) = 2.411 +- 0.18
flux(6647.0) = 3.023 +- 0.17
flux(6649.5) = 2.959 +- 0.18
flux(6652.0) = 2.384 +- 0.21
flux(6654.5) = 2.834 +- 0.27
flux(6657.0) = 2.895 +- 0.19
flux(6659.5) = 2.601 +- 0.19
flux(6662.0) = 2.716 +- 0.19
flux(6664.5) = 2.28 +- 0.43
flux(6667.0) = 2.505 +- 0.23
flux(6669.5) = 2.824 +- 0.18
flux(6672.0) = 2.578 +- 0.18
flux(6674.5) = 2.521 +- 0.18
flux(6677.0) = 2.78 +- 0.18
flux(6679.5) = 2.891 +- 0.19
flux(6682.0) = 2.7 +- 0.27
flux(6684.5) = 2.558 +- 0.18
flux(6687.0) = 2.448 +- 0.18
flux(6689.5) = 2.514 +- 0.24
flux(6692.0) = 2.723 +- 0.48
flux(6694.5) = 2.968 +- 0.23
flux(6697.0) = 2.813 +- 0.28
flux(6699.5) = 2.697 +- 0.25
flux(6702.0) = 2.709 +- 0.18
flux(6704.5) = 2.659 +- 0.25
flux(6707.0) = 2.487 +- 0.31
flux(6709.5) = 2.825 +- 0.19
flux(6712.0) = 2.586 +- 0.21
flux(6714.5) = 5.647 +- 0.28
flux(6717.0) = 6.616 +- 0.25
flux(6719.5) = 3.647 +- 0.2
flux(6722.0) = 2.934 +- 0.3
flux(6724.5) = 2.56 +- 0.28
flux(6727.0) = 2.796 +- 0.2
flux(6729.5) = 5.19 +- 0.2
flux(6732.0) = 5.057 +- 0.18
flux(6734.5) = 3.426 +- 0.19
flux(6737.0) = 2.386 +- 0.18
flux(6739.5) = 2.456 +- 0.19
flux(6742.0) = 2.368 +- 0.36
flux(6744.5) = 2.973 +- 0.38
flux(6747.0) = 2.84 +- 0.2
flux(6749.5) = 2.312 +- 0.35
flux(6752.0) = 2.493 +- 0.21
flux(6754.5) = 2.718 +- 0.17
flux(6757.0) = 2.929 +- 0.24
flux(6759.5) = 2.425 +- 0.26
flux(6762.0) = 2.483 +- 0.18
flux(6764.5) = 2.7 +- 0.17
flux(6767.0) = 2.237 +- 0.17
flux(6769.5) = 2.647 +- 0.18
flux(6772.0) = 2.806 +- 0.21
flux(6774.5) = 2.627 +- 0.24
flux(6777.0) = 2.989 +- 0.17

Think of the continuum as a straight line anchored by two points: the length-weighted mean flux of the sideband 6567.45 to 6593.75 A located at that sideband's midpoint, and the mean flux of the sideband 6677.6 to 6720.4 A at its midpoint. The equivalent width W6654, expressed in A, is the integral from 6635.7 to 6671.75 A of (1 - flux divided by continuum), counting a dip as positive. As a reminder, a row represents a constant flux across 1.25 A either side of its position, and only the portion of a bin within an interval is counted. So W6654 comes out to 8.6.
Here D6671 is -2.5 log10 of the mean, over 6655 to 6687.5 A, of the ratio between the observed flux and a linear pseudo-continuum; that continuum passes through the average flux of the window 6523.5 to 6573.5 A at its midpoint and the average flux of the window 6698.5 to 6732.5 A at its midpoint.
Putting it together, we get 0.44 mag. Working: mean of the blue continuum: 5.08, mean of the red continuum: 3.58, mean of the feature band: 2.65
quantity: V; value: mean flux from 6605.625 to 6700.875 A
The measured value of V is 2.69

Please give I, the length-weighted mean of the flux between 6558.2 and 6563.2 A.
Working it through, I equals 15.8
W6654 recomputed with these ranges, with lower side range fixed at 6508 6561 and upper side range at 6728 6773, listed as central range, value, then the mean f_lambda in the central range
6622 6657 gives 4.27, 2.7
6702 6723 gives -4.66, 3.63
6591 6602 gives 1.11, 2.82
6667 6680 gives 1.46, 2.69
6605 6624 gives 2.27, 2.74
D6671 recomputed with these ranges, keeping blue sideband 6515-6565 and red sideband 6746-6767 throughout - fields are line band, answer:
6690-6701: 0.16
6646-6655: 0.30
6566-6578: 0.47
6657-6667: 0.35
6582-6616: 0.17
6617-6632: 0.40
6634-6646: 0.38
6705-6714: 0.06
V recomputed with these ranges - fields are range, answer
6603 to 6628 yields 2.74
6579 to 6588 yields 6.86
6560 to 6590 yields 7.36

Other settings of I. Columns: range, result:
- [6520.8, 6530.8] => 2.7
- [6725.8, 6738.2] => 3.78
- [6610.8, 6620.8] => 2.71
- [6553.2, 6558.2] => 2.55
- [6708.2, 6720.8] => 4.25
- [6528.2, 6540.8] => 2.74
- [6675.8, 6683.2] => 2.79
